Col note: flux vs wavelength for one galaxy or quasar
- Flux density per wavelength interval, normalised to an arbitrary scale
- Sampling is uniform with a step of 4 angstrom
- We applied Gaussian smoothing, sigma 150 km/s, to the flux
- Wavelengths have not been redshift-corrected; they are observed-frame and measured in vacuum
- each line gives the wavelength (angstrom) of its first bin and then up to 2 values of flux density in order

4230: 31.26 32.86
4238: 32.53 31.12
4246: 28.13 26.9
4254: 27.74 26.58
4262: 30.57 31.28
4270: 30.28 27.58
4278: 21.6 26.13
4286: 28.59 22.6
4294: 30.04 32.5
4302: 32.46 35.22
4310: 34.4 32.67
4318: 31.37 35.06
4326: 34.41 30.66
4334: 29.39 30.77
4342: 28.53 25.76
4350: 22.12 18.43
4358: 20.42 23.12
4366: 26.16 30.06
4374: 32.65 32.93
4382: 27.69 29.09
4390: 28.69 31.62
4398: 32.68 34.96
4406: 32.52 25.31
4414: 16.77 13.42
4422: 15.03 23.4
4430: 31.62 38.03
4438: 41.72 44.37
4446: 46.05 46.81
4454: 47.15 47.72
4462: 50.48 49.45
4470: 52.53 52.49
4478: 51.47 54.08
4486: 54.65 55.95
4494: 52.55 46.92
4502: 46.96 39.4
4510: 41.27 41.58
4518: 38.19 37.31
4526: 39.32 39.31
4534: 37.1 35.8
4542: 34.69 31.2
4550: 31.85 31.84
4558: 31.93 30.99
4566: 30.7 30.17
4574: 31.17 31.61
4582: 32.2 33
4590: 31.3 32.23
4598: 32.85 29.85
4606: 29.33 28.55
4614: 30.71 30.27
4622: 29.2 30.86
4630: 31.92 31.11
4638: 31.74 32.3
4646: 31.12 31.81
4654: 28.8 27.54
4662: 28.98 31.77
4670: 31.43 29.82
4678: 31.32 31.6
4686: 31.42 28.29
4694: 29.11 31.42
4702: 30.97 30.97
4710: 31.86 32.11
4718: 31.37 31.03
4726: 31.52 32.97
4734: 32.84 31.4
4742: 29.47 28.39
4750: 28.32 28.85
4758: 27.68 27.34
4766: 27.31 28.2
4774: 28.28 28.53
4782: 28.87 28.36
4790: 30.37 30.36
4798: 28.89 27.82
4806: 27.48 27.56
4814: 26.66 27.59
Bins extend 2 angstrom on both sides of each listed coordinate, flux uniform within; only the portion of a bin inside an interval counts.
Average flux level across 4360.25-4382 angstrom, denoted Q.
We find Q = 28.9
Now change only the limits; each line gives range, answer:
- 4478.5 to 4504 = 51.8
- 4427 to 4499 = 47.7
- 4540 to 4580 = 31.6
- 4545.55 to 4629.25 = 31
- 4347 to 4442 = 27.7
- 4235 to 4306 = 28.9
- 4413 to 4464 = 36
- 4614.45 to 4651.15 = 31.1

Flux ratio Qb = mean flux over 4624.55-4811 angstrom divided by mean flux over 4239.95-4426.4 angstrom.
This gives 1.07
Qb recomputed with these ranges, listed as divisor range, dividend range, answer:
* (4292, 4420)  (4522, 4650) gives 1.12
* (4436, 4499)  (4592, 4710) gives 0.62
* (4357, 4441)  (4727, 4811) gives 1.03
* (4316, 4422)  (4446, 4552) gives 1.61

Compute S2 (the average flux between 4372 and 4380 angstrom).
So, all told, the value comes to 32.8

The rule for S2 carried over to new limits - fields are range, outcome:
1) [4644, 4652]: 31.5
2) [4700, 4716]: 31.5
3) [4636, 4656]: 31.2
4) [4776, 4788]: 28.6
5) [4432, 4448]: 42.5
